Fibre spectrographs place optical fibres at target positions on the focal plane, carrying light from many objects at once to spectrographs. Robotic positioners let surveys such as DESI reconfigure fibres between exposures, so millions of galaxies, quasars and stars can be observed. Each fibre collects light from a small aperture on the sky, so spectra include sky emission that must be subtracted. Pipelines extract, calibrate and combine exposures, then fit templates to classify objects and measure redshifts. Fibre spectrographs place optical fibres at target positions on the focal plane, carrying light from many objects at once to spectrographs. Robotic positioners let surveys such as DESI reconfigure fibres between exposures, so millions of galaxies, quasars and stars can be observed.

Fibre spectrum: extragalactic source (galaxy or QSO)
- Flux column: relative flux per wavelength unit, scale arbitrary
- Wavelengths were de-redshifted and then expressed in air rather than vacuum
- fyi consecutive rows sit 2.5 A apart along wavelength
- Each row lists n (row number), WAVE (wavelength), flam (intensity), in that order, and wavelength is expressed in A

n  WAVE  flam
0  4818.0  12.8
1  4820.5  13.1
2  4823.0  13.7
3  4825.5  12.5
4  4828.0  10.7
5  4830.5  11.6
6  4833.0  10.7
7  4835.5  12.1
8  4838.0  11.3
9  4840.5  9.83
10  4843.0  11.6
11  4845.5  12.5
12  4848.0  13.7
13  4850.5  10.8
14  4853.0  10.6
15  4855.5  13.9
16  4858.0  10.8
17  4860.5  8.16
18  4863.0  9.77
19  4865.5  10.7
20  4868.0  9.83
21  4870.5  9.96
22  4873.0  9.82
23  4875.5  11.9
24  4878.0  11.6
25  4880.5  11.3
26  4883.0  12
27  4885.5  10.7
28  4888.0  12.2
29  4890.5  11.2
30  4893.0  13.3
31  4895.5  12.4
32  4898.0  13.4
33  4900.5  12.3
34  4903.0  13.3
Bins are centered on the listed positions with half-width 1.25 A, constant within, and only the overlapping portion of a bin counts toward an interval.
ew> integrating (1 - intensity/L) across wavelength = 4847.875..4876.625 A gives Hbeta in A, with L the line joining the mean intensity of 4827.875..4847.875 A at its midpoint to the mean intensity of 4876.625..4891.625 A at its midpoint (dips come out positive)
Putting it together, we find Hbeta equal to 1.9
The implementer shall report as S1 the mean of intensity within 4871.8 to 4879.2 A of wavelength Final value 11.1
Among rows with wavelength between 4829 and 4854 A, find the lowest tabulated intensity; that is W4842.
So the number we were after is 9.83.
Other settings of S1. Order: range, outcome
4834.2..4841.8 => 11.1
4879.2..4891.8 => 11.5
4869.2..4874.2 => 9.89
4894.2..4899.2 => 12.9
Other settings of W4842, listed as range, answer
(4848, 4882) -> 8.16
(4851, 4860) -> 10.6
